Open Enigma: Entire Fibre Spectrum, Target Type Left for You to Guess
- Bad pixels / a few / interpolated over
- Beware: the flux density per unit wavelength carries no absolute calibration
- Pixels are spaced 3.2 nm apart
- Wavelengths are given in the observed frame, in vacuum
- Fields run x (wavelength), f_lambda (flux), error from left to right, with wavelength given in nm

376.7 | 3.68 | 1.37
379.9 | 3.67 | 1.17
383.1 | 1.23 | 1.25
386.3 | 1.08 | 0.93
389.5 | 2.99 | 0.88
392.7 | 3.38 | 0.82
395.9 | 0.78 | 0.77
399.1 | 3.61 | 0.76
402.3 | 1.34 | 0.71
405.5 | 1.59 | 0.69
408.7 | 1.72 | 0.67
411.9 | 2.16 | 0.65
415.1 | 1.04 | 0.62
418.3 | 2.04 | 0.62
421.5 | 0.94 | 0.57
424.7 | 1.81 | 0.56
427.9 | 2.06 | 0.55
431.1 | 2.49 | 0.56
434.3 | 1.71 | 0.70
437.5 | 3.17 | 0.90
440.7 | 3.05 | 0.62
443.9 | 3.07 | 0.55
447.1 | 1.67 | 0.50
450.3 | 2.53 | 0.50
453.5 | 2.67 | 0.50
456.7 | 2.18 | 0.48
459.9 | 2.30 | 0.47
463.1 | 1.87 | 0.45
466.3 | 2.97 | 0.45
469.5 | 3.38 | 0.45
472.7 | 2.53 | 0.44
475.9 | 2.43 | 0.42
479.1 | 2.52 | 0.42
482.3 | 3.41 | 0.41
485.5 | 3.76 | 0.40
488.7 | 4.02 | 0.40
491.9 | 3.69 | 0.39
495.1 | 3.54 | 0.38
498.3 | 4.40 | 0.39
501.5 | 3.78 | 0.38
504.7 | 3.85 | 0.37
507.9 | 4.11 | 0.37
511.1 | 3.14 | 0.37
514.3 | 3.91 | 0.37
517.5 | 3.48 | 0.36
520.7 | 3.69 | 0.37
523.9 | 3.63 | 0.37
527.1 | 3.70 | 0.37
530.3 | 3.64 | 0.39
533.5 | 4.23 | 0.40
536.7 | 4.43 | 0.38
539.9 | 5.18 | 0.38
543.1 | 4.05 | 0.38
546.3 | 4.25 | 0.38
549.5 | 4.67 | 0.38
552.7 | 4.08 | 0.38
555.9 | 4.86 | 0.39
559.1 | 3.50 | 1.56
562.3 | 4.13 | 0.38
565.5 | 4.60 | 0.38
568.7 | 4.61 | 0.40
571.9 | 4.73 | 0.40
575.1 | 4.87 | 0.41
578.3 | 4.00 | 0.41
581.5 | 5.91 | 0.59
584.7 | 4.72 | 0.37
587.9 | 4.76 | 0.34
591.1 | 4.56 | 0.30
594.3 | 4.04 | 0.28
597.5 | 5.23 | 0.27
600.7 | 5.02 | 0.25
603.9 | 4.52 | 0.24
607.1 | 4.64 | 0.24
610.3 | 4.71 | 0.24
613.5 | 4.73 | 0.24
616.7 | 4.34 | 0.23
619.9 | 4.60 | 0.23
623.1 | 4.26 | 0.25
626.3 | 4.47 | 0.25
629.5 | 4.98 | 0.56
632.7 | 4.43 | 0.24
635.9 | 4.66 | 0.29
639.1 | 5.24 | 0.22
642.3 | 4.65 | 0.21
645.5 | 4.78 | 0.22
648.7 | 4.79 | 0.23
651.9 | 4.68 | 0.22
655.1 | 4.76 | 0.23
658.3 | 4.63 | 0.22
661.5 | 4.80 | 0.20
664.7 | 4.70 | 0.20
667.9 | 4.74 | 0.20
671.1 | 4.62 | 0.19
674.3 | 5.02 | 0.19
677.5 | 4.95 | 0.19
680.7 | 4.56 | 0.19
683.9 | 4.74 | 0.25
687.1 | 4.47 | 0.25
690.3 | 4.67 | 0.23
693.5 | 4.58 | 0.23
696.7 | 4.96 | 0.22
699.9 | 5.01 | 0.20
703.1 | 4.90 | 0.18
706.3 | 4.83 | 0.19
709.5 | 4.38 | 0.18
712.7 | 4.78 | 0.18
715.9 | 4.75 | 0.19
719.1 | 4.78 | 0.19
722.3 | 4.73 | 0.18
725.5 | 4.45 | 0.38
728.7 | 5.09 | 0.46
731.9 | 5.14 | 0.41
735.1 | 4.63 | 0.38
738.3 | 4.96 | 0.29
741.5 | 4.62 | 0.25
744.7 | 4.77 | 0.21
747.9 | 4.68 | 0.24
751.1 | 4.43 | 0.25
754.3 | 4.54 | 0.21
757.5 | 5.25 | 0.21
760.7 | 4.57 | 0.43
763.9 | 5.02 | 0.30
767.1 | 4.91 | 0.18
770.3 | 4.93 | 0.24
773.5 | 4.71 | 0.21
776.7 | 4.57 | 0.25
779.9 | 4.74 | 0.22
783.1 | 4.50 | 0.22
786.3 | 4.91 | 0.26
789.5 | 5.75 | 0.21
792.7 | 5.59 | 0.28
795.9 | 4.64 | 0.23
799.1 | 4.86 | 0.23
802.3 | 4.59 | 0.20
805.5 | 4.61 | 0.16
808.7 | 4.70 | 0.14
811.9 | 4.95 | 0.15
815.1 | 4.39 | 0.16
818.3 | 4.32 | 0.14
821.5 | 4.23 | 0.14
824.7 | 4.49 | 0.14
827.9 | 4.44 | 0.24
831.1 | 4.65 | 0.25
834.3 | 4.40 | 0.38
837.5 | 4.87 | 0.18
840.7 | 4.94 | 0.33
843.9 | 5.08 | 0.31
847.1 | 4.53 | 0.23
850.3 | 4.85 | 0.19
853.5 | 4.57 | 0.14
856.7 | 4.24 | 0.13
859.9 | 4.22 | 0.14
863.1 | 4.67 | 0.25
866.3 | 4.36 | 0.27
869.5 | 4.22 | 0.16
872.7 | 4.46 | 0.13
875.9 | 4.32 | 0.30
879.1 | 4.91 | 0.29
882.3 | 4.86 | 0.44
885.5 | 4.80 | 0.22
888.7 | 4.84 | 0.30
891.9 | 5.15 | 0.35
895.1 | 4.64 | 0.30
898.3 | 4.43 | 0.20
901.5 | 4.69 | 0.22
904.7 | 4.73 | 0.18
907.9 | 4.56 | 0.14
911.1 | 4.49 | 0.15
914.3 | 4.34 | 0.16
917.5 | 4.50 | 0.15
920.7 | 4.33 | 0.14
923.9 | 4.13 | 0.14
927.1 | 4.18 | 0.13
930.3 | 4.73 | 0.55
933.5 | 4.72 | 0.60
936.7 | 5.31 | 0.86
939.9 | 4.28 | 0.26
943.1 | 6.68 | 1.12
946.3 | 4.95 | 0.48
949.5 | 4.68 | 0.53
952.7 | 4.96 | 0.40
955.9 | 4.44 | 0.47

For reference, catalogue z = 0.20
